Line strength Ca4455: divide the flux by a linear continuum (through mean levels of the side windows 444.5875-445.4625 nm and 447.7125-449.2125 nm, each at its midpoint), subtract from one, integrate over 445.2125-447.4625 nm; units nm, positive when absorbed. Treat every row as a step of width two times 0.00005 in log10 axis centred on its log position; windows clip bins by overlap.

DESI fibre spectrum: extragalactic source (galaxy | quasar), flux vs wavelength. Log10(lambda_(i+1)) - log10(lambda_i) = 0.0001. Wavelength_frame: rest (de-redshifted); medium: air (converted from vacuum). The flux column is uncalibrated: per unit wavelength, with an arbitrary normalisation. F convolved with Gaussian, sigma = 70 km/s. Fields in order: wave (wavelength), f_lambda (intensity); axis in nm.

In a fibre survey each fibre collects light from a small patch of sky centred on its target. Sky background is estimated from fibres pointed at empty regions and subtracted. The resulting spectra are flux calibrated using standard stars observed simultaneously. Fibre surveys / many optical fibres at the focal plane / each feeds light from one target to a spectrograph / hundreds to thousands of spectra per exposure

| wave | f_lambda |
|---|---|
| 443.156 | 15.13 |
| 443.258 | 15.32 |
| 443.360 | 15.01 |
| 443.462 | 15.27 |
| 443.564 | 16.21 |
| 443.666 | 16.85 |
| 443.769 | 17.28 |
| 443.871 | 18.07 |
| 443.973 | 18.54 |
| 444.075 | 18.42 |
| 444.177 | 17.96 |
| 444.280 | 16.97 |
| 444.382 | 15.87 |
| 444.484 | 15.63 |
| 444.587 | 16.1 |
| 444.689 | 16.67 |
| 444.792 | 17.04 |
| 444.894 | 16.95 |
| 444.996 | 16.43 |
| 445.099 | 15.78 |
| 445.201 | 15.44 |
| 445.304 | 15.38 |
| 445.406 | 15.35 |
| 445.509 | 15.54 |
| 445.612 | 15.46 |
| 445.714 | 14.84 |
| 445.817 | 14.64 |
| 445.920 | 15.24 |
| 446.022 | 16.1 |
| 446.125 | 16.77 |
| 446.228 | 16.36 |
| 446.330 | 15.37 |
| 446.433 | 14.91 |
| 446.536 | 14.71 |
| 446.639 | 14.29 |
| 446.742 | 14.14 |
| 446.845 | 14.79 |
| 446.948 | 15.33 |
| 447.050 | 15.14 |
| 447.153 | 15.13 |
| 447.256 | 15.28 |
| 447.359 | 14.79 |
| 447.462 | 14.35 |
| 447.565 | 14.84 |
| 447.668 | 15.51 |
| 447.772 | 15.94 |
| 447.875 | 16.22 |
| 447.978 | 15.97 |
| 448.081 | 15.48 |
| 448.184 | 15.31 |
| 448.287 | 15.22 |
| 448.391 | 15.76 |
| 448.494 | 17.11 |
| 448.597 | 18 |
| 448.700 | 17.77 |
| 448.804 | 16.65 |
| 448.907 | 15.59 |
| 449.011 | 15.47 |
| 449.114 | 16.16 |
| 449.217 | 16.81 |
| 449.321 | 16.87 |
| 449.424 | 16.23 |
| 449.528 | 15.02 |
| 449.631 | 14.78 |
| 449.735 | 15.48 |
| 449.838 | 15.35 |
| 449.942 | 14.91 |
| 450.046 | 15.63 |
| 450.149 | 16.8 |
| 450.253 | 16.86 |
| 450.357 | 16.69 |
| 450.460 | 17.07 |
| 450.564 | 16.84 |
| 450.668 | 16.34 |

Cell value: 0.133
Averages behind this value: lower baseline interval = 16.1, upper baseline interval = 16.2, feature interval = 15.2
